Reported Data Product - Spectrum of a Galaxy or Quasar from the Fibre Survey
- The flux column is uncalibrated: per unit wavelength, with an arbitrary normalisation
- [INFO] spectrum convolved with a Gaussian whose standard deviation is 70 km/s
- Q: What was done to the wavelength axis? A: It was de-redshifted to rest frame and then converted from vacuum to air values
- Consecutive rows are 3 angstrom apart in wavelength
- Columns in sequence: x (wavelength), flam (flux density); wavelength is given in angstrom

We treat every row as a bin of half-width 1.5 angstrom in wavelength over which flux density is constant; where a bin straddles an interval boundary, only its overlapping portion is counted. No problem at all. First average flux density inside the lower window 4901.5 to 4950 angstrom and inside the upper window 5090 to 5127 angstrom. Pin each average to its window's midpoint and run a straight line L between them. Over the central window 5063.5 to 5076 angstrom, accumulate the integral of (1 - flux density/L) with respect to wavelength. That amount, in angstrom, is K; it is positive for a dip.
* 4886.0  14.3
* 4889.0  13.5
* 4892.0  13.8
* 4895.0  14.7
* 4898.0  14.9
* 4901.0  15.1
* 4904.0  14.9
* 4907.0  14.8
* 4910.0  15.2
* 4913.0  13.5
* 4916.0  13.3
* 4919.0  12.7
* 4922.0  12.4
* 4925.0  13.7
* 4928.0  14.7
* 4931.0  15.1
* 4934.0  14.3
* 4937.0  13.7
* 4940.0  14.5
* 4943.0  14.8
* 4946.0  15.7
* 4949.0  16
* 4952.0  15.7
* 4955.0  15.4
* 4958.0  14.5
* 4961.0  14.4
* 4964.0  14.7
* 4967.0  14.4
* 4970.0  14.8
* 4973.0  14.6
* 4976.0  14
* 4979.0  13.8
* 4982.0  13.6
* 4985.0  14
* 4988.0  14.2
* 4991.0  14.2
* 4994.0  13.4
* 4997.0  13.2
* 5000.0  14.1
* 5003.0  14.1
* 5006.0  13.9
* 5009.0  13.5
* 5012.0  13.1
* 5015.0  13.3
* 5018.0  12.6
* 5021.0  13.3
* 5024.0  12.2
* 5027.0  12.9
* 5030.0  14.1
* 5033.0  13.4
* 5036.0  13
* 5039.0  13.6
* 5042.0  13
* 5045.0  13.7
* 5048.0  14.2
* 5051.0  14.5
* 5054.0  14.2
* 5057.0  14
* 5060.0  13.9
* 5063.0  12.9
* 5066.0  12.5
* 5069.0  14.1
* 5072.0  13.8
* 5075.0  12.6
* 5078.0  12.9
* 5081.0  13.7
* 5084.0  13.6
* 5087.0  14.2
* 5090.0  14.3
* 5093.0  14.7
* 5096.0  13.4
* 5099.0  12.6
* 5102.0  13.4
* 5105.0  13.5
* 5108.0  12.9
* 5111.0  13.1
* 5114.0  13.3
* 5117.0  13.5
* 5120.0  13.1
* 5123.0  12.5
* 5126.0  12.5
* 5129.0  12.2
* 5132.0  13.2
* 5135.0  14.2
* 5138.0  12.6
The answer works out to 0.22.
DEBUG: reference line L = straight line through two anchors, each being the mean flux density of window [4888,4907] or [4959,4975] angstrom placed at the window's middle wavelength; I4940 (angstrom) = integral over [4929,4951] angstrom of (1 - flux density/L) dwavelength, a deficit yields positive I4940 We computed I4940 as -0.5 angstrom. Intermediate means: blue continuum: 14.5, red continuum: 14.6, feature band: 14.9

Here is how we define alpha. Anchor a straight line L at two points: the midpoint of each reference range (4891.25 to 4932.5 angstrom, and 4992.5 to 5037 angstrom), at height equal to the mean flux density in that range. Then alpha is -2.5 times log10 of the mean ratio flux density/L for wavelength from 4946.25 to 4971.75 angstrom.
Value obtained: -0.09 mag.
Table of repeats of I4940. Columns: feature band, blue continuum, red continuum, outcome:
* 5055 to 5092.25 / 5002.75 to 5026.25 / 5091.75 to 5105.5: -0.5 angstrom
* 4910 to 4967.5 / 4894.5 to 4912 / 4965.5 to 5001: 0.4 angstrom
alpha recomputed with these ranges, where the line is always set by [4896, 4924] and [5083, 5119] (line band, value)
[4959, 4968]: -0.043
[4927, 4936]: -0.047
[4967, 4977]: -0.043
